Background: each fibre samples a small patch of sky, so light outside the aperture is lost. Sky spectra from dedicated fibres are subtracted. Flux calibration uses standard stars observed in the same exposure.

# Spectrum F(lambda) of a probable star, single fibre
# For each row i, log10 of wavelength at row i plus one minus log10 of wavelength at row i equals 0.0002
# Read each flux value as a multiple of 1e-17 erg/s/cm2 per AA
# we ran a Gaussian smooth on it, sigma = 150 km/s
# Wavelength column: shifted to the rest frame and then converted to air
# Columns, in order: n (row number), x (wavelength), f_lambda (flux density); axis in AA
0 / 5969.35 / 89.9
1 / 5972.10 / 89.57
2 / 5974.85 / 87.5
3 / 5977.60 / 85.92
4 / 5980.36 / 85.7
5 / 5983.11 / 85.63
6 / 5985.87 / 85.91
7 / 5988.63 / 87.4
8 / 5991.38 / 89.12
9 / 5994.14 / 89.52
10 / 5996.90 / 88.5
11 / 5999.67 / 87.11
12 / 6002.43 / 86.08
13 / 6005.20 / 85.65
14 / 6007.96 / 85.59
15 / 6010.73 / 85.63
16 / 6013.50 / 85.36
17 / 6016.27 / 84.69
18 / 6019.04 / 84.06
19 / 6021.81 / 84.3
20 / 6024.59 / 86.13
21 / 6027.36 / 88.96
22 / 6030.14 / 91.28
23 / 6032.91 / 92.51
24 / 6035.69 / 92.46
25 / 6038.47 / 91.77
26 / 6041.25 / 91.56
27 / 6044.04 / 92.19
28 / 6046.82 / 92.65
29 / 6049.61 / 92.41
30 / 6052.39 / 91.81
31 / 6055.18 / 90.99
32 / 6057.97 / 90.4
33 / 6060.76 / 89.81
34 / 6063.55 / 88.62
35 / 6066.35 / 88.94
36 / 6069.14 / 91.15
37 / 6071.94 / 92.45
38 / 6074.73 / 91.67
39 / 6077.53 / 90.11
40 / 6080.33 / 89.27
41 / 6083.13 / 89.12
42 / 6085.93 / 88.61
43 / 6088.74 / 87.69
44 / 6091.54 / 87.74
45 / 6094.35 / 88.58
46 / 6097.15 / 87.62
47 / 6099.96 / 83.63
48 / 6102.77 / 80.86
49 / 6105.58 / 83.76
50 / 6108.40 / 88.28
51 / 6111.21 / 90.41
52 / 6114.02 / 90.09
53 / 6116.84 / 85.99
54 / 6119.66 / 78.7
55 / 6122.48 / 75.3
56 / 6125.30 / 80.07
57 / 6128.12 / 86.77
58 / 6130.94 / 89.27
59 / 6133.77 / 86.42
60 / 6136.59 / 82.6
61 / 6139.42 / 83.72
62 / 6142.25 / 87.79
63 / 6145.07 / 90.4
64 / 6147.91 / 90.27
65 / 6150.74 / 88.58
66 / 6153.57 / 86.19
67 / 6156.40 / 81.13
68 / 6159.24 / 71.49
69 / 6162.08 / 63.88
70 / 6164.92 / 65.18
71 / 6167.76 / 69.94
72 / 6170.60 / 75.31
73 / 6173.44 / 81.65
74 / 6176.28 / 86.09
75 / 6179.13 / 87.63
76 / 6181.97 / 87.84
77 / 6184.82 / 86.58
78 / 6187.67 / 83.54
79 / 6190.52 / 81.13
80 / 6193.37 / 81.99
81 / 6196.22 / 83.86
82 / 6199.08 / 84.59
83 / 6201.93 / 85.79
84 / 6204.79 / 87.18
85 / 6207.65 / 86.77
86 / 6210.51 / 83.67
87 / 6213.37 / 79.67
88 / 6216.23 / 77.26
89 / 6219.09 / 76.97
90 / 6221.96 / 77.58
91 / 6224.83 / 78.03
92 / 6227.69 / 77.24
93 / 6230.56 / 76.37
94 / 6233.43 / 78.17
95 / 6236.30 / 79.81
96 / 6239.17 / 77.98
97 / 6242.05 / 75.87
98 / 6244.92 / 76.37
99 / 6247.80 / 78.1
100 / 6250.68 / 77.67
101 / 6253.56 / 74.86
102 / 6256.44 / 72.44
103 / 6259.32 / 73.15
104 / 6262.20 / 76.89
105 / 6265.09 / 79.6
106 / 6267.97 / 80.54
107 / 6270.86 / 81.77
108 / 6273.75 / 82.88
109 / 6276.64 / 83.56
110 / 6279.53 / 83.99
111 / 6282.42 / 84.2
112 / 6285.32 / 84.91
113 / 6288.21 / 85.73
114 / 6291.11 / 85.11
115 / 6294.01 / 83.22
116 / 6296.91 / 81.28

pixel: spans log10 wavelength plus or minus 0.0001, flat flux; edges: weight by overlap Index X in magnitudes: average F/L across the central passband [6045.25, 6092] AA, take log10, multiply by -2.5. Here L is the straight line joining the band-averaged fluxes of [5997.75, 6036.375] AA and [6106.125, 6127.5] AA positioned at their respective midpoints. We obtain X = -0.058 mag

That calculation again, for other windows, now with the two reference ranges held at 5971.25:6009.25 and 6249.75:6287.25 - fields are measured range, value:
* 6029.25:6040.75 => -0.08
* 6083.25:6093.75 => -0.05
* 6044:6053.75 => -0.08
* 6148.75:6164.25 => 0.06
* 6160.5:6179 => 0.11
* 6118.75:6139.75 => 0.01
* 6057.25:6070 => -0.06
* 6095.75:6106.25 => 0.00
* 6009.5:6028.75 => 0.01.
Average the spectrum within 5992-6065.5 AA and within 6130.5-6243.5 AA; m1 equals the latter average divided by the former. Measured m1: 0.92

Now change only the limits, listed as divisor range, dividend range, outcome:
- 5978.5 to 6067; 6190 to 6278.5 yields 0.90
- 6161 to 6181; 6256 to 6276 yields 1.03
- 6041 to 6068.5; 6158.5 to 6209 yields 0.89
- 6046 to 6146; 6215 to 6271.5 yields 0.88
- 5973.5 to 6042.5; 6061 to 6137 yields 0.99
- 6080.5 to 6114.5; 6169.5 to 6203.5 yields 0.96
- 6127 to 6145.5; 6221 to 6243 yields 0.90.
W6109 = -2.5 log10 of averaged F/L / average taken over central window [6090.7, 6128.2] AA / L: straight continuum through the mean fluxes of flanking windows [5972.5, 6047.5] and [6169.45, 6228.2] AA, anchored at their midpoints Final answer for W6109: 0.00 mag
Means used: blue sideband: 87.9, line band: 84.7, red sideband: 82.5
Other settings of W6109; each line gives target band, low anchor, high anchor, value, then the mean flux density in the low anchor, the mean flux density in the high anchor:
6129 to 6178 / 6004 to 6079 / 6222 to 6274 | 0.02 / 89.4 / 77.5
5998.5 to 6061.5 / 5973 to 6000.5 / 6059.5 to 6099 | -0.01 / 87.3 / 89.3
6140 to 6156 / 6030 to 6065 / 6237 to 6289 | -0.03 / 91.4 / 79.4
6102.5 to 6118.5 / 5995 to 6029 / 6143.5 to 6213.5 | -0.04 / 86.1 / 82.1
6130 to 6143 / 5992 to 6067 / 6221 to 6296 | -0.02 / 88.8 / 79.5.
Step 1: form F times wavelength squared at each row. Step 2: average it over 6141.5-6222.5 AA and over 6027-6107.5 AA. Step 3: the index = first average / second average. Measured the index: 0.9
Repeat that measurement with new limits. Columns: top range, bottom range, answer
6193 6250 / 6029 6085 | 0.93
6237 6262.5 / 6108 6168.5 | 0.96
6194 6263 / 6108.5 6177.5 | 0.99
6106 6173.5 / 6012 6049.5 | 0.95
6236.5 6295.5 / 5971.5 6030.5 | 1.01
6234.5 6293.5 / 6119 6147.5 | 0.99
